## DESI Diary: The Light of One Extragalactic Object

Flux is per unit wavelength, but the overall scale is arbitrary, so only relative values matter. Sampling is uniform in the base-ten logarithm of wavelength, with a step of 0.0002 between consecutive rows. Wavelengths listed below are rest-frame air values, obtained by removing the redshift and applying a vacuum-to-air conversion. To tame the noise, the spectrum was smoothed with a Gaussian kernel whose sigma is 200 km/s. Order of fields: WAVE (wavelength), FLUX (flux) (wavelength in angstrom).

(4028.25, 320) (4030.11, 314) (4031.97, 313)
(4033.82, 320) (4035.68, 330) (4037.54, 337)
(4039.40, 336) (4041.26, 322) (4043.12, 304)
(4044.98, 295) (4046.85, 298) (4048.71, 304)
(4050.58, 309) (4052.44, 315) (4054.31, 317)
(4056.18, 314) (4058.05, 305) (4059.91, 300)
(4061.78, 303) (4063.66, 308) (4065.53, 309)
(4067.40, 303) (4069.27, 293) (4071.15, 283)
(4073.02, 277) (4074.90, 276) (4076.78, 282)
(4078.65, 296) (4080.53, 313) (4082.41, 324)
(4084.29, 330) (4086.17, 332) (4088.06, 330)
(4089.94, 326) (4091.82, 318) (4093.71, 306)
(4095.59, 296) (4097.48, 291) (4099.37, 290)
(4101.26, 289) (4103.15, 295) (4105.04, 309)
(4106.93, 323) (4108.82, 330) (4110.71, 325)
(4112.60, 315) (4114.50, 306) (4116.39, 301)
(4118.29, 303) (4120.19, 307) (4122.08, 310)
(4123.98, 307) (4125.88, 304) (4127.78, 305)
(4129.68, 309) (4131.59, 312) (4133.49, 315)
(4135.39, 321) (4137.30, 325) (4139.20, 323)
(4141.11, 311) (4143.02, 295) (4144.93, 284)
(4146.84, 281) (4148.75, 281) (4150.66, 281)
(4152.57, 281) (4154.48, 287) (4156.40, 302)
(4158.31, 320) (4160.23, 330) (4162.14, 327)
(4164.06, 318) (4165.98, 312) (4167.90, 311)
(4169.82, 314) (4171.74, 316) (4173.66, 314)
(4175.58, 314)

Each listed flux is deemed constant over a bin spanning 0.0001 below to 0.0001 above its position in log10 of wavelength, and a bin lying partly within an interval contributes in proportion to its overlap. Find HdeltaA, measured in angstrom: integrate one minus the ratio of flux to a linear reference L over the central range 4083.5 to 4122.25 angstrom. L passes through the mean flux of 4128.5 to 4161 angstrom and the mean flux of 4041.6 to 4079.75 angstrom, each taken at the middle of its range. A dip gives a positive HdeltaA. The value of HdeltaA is -1.2 angstrom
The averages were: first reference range 300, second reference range 303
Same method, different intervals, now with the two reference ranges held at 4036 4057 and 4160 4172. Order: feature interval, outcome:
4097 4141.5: 0.95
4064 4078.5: 1.14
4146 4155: 1.00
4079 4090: -0.31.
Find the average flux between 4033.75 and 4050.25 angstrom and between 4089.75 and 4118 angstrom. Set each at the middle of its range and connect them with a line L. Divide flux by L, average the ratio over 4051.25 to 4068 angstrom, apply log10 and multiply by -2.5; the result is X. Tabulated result 0.02 mag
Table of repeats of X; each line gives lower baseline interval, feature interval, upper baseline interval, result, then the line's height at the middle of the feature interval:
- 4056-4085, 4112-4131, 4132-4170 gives -0.009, 304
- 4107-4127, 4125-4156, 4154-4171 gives 0.042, 313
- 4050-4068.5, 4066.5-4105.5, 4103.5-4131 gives 0.024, 309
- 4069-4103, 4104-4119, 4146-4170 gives -0.039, 303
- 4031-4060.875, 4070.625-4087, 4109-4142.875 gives 0.039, 313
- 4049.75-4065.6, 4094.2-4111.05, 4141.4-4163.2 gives -0.004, 304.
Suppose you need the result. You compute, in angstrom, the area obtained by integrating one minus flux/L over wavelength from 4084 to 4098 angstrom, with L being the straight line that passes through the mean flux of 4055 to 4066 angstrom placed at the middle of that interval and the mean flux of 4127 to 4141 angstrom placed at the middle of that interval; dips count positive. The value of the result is -0.27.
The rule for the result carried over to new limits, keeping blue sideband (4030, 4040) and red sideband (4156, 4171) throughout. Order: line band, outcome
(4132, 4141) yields 0.0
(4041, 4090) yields 2.7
